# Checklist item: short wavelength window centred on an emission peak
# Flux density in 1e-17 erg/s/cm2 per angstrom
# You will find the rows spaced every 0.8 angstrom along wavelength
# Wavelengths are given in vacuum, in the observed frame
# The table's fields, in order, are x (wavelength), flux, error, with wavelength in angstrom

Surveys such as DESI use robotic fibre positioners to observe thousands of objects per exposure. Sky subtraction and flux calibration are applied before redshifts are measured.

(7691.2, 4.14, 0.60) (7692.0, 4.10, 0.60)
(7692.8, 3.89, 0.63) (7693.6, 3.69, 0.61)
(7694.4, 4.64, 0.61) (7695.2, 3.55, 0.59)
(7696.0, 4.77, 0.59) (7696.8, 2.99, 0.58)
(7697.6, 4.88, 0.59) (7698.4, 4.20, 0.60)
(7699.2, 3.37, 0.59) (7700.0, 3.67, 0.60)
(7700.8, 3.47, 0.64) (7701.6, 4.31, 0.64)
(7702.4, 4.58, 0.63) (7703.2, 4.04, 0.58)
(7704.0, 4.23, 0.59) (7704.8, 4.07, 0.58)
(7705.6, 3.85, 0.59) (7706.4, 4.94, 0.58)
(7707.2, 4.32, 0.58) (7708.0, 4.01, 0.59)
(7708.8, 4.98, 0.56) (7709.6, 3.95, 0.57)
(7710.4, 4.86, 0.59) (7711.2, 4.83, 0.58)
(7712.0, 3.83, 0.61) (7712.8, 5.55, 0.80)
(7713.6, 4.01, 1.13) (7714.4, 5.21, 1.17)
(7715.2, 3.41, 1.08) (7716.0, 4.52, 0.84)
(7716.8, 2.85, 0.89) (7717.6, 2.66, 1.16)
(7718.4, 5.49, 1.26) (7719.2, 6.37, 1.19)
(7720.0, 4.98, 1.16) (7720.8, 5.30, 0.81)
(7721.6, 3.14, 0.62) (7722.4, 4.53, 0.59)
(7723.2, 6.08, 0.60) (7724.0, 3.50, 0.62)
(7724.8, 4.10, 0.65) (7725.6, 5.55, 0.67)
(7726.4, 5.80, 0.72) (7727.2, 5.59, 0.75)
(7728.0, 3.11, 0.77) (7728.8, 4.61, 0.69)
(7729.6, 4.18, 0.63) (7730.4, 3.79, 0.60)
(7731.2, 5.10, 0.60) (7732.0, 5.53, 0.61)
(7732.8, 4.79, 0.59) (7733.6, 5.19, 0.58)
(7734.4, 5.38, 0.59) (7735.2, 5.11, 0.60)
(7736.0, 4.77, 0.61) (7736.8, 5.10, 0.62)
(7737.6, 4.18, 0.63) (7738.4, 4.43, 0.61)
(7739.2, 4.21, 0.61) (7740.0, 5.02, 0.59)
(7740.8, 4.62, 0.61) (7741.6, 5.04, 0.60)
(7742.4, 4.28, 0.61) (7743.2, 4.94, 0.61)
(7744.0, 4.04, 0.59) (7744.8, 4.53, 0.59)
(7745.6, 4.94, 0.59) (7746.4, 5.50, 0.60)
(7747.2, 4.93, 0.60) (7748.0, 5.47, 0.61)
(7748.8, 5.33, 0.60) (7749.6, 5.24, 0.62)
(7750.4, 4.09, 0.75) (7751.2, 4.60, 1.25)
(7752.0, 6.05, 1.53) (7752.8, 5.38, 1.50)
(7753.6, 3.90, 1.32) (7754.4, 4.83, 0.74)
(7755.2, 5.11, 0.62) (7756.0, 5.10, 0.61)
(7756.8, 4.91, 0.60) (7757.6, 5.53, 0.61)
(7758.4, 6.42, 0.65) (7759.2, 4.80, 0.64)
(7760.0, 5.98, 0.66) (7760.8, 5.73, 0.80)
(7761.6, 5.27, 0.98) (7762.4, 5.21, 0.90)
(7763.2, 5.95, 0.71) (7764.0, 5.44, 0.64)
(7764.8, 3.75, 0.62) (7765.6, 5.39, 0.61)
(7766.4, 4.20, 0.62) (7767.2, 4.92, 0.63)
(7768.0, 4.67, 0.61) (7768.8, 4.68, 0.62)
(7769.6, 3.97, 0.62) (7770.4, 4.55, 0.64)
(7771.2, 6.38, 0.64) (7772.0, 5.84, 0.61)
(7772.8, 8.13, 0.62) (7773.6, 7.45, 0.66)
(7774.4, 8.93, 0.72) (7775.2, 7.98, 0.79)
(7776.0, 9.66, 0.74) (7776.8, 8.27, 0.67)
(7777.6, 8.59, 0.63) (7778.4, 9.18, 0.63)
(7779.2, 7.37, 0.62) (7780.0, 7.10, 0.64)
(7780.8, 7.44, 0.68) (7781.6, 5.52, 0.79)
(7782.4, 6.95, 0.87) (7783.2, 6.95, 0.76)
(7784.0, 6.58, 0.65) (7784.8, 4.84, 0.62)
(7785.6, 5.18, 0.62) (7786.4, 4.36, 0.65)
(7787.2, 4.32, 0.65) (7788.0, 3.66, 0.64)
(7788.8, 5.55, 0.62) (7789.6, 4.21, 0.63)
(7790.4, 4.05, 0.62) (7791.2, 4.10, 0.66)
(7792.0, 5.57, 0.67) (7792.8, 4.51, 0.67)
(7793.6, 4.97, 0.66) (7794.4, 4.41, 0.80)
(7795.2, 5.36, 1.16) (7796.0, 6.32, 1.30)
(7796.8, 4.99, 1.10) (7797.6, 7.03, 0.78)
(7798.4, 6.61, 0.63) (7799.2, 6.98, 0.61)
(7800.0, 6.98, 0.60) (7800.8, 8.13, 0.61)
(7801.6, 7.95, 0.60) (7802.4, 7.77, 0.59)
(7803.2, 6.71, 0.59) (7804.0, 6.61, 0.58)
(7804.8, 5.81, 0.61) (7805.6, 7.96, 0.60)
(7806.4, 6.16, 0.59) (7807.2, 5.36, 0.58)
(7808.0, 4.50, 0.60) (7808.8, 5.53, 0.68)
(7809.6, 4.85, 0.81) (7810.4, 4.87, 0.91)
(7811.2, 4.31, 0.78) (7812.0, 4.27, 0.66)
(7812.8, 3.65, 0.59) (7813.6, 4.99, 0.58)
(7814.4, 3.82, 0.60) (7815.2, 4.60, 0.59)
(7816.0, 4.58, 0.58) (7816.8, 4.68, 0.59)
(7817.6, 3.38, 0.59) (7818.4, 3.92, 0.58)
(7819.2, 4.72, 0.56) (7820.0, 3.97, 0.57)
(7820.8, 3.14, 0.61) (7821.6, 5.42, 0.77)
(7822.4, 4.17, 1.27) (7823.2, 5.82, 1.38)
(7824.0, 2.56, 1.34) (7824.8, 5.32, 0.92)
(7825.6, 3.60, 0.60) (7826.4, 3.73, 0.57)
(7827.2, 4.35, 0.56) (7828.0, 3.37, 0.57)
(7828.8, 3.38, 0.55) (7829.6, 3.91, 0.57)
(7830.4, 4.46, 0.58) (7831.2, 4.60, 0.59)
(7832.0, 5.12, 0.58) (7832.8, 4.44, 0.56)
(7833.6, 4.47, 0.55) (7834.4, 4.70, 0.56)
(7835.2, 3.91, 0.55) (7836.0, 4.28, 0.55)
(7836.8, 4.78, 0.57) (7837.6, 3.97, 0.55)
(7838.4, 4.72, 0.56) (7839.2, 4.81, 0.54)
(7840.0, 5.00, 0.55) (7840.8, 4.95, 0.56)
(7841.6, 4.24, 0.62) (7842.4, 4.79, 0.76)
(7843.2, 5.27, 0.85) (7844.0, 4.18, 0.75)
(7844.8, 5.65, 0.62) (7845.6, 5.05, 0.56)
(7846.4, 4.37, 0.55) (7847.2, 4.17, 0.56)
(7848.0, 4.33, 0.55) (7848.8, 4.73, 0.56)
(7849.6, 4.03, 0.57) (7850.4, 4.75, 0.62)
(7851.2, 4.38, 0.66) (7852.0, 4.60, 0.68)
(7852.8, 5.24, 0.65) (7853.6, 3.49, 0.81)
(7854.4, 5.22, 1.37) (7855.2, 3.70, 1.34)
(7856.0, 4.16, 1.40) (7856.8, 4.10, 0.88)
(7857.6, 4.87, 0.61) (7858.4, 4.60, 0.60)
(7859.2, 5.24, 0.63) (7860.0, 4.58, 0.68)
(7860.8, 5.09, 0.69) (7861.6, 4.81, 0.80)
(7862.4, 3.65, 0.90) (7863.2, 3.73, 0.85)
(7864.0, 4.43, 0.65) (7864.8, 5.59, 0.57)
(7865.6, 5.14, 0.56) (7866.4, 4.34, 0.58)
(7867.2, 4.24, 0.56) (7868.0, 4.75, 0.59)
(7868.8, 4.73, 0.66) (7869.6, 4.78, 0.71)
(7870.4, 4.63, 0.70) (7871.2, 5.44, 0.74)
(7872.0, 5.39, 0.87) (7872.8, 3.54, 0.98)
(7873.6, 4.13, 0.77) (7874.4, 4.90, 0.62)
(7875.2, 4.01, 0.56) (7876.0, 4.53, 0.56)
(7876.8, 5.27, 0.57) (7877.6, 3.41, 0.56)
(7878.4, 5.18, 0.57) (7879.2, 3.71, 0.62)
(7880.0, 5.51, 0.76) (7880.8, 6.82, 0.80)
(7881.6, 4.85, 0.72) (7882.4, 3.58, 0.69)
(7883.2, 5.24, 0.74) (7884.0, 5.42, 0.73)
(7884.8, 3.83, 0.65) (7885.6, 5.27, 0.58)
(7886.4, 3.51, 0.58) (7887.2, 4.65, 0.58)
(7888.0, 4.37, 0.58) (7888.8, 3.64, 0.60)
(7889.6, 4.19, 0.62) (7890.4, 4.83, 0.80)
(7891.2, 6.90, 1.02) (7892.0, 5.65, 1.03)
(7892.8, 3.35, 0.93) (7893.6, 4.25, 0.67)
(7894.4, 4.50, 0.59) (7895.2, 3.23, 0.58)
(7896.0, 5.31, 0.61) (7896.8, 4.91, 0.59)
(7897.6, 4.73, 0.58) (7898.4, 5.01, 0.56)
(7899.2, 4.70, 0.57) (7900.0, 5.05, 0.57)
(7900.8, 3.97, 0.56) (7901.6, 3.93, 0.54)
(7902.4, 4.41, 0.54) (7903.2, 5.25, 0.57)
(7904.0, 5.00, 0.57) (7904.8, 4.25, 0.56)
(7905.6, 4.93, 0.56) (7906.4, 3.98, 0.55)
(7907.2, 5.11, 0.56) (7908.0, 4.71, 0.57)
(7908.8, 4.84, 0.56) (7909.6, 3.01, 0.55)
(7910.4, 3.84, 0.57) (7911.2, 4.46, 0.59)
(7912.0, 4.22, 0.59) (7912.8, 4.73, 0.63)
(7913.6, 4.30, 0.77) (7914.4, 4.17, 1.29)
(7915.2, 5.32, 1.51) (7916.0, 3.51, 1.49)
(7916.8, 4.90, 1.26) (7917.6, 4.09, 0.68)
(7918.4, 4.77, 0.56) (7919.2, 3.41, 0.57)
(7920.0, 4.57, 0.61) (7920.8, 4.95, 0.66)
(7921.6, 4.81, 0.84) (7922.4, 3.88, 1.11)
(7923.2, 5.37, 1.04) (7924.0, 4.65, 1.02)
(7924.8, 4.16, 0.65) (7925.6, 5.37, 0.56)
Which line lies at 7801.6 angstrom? [N II] 6583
